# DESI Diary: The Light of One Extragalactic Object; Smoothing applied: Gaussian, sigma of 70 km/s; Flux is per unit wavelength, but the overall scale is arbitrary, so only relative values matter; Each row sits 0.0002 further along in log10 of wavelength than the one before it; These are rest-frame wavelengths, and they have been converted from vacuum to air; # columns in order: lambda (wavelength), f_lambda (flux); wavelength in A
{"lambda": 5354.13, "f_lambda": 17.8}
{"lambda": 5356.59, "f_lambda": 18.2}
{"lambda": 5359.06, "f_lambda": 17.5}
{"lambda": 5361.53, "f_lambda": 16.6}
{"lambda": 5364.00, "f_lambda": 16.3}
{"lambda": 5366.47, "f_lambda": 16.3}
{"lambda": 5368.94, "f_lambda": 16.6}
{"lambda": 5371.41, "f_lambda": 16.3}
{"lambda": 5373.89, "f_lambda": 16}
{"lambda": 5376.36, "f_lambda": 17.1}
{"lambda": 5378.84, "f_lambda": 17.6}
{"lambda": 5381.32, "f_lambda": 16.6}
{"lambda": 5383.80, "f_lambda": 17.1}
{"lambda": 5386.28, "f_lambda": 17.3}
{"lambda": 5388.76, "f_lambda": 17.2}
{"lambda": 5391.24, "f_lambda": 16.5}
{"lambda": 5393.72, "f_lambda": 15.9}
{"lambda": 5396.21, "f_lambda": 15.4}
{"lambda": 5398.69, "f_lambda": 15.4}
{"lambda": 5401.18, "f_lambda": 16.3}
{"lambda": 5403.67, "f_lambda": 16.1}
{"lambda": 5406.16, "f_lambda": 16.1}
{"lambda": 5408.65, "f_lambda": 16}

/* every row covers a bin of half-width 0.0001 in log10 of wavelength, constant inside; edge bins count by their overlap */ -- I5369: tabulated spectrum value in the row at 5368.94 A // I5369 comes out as 16.6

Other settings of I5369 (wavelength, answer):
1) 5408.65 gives 16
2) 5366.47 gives 16.3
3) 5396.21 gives 15.4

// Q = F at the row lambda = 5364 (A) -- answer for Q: 16.3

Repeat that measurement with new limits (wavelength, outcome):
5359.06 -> 17.5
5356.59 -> 18.2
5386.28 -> 17.3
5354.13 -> 17.8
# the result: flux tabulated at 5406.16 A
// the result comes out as 16.1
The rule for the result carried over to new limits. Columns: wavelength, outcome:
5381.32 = 16.6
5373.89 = 16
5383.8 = 17.1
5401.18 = 16.3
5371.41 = 16.3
